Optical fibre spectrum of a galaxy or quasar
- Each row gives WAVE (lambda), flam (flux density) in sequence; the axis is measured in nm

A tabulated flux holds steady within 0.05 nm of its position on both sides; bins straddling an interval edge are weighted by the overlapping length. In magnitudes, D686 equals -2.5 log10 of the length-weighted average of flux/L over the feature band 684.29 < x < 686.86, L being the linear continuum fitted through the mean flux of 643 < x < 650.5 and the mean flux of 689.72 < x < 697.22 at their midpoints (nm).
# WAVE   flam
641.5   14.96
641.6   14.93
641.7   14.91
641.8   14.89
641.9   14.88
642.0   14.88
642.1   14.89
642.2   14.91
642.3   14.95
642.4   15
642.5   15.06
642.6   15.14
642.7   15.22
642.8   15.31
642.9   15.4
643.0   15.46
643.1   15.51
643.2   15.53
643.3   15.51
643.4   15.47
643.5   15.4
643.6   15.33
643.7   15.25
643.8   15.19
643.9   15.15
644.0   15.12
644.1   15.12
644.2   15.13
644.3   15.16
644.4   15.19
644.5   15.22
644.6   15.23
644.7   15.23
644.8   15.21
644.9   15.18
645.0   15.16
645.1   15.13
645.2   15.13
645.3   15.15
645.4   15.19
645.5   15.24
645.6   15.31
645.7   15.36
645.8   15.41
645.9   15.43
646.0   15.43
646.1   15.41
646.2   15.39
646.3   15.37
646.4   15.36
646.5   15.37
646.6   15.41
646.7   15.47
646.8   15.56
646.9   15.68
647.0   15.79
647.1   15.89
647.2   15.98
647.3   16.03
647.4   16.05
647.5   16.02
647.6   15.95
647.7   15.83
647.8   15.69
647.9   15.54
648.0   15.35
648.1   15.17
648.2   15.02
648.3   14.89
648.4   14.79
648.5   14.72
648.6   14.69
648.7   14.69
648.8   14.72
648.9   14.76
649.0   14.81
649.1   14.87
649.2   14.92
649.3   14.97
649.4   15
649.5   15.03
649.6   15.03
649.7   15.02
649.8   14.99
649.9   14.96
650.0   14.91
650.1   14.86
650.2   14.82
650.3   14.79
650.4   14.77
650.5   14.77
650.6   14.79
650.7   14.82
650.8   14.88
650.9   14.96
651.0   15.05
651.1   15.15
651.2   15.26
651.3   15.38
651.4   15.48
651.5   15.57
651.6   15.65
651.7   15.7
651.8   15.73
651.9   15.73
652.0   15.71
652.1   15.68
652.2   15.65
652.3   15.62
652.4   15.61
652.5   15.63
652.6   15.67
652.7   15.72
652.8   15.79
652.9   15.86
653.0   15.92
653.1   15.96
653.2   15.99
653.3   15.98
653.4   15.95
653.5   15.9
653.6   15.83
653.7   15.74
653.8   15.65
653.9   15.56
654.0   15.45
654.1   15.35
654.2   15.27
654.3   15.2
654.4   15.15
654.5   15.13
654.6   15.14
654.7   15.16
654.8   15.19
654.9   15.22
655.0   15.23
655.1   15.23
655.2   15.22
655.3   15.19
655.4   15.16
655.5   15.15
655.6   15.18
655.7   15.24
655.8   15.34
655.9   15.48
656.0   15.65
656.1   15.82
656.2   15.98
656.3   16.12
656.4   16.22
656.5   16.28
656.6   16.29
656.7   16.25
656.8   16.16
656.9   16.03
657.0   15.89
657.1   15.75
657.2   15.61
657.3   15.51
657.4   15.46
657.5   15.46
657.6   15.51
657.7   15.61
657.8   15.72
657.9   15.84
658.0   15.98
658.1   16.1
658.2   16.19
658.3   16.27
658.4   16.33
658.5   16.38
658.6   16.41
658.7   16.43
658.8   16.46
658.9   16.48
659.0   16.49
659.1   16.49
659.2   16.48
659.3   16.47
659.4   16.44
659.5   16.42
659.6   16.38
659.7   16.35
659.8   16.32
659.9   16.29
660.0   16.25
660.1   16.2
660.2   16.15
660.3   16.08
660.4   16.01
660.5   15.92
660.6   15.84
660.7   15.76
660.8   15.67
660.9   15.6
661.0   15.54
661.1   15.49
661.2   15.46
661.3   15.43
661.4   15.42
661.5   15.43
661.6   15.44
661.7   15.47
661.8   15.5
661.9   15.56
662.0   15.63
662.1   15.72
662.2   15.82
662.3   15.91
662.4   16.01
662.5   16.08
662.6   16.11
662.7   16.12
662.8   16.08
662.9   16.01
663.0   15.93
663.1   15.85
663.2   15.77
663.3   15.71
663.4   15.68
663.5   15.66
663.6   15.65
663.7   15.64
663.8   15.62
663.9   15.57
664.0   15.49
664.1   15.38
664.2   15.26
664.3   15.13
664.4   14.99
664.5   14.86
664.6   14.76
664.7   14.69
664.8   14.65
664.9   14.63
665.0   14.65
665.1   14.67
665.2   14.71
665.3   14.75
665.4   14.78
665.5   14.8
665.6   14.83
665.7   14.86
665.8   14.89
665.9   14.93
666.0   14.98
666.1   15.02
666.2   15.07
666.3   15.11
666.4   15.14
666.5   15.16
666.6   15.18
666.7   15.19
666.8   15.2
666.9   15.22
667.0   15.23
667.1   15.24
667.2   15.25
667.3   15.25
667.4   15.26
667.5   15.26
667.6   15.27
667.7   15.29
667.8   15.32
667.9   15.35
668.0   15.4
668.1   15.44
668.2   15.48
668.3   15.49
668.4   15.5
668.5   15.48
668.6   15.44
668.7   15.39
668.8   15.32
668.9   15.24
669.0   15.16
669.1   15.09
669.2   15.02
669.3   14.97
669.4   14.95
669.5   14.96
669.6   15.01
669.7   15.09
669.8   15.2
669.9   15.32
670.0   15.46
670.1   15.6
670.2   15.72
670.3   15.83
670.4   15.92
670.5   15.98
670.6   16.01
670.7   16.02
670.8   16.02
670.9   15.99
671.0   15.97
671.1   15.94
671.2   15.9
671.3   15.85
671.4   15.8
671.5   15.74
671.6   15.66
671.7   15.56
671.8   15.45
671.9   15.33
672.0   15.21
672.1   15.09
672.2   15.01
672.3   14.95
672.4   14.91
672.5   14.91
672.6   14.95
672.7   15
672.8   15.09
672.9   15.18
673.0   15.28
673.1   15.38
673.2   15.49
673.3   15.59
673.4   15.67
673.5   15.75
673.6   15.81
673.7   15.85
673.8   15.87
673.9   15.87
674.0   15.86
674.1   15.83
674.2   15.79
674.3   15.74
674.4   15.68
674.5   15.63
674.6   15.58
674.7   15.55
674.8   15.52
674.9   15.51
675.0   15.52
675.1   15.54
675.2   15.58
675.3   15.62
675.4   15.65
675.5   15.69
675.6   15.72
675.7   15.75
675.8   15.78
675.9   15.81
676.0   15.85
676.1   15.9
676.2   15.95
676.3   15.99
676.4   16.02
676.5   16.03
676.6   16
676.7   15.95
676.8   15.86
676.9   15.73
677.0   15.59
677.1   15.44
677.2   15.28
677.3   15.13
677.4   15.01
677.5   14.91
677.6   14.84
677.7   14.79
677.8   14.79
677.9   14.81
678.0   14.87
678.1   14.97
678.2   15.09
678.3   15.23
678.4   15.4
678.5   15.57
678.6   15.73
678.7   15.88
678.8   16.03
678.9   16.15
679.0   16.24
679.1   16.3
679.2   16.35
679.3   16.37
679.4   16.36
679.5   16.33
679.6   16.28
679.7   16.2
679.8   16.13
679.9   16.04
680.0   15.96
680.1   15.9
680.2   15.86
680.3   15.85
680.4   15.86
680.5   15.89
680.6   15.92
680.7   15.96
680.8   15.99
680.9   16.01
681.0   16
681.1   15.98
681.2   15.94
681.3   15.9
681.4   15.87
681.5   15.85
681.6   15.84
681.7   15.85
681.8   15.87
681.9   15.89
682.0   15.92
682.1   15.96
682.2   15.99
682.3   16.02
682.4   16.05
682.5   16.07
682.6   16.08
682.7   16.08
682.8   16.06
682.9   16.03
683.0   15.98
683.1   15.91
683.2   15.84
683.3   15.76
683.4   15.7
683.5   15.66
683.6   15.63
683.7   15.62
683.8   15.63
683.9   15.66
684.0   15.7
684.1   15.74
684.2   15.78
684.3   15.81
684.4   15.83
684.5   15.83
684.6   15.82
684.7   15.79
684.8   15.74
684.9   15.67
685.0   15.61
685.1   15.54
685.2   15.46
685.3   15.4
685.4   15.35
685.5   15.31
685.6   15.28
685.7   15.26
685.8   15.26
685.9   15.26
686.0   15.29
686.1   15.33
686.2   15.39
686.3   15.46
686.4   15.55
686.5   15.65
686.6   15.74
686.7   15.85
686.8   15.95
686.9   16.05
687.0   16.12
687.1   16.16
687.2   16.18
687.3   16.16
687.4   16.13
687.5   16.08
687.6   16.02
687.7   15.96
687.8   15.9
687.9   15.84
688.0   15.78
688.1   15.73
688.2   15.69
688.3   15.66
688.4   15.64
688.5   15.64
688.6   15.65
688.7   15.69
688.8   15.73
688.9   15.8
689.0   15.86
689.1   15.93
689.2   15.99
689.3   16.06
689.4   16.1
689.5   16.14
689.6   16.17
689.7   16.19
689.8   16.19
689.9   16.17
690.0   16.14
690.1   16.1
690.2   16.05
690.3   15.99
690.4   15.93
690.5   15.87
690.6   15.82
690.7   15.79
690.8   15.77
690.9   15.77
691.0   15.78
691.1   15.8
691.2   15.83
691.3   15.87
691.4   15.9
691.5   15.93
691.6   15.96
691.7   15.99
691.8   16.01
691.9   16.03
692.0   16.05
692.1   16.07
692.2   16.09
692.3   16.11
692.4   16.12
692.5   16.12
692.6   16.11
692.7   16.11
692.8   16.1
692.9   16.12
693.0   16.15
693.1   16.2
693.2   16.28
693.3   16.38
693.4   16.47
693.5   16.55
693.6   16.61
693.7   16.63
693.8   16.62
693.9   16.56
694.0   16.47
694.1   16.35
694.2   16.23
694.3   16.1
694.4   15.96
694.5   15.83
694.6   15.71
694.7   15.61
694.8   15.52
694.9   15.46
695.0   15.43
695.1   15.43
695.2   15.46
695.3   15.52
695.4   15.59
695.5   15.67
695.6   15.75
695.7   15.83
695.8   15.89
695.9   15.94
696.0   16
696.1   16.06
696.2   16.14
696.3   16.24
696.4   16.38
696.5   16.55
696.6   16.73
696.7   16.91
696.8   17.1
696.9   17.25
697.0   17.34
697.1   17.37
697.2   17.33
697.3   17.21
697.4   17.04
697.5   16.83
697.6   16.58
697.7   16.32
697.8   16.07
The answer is 0.03 mag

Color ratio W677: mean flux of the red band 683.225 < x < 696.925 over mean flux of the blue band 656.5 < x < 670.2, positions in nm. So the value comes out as 1.0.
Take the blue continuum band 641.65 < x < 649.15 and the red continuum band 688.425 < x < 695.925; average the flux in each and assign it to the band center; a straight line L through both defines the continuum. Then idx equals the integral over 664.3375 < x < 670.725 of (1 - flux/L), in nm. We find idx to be 0.17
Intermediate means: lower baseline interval 15.3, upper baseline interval 16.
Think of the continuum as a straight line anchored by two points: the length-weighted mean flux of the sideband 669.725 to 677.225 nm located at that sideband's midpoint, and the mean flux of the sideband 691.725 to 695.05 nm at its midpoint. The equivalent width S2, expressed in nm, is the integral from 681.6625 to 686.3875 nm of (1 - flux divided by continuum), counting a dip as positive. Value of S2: 0.06 nm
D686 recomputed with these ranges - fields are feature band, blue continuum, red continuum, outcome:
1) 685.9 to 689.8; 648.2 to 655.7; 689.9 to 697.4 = 0.012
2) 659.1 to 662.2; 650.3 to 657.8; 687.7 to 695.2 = -0.020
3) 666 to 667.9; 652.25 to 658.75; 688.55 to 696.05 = 0.041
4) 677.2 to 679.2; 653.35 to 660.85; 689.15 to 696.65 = 0.040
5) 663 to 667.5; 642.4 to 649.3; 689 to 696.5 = 0.031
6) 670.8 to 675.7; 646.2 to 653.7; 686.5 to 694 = 0.014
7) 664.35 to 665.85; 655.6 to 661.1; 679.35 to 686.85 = 0.084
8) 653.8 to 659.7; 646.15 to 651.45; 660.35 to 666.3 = -0.033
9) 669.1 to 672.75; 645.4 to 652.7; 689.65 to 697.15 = 0.017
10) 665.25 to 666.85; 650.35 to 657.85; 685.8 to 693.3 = 0.047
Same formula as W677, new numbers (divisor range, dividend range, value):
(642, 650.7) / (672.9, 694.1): 1.04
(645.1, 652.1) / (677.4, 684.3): 1.04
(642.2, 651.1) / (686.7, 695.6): 1.05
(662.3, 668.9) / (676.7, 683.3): 1.03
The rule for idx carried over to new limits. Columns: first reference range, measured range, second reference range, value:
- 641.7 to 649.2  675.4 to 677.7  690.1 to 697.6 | 0.03 nm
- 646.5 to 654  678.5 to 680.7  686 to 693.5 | -0.04 nm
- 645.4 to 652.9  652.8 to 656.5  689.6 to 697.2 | -0.03 nm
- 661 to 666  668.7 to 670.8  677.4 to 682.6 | 0.02 nm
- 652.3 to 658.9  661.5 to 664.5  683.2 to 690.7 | 0.01 nm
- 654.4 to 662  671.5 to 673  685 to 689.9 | 0.06 nm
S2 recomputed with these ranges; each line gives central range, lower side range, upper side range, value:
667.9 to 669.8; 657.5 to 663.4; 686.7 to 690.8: 0.09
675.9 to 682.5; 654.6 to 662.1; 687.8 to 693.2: 0.05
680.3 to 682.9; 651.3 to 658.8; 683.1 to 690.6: -0.03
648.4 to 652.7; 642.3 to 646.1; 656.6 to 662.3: 0.11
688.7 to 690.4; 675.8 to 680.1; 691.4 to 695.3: -0.01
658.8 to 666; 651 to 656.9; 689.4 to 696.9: 0.03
